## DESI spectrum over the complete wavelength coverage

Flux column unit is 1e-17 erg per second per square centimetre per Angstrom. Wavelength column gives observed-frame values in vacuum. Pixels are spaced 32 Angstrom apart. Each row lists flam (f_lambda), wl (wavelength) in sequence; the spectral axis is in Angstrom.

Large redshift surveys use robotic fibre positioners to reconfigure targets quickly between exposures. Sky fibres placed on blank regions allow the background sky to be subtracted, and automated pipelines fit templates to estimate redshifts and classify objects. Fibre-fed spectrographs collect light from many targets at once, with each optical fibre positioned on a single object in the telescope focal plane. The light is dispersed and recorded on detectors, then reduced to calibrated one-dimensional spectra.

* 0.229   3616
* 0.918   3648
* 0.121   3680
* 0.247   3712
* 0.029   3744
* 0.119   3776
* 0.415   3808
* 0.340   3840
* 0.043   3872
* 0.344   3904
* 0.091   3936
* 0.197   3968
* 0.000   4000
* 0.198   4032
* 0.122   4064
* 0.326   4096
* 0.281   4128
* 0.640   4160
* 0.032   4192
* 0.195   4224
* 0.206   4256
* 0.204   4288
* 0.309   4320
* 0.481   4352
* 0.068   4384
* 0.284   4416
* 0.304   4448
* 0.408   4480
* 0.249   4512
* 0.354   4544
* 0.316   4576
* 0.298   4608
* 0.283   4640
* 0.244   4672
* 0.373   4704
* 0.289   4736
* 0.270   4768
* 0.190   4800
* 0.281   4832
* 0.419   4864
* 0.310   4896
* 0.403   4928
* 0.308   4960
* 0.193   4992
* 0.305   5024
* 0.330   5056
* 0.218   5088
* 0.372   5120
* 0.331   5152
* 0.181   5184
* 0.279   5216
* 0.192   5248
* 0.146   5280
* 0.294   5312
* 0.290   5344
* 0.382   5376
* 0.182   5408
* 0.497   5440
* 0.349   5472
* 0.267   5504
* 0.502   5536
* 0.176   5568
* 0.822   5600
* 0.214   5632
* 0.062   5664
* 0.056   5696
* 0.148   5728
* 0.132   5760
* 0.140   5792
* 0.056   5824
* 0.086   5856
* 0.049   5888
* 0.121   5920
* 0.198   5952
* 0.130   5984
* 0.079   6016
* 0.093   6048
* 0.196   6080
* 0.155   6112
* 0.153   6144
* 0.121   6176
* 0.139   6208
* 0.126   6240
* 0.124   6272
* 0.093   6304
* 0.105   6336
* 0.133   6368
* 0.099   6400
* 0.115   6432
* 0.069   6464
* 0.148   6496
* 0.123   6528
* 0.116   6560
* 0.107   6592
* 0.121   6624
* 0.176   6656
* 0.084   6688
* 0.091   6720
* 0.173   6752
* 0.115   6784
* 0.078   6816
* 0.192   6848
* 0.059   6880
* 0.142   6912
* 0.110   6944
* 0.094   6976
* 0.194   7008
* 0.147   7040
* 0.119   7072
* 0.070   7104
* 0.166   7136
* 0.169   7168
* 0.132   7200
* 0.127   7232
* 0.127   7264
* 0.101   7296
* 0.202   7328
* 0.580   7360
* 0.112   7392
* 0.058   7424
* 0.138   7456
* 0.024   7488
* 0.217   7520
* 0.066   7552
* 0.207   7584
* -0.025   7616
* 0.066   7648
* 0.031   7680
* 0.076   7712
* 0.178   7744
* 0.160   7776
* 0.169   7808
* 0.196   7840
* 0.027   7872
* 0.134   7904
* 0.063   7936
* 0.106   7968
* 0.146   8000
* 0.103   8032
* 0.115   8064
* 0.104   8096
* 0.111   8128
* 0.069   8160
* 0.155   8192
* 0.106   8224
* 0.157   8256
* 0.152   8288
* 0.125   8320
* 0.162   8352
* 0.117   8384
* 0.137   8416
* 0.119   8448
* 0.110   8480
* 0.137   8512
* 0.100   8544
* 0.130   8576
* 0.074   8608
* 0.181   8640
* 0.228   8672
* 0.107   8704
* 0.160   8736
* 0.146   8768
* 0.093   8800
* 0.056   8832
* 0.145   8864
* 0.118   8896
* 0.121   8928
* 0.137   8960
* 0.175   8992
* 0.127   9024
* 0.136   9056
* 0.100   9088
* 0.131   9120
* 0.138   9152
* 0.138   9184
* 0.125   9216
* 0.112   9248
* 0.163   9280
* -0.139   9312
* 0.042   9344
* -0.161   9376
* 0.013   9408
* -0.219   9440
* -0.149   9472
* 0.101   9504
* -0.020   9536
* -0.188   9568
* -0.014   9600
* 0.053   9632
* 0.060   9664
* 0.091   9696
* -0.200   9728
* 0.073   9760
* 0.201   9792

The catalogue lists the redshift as 0.12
